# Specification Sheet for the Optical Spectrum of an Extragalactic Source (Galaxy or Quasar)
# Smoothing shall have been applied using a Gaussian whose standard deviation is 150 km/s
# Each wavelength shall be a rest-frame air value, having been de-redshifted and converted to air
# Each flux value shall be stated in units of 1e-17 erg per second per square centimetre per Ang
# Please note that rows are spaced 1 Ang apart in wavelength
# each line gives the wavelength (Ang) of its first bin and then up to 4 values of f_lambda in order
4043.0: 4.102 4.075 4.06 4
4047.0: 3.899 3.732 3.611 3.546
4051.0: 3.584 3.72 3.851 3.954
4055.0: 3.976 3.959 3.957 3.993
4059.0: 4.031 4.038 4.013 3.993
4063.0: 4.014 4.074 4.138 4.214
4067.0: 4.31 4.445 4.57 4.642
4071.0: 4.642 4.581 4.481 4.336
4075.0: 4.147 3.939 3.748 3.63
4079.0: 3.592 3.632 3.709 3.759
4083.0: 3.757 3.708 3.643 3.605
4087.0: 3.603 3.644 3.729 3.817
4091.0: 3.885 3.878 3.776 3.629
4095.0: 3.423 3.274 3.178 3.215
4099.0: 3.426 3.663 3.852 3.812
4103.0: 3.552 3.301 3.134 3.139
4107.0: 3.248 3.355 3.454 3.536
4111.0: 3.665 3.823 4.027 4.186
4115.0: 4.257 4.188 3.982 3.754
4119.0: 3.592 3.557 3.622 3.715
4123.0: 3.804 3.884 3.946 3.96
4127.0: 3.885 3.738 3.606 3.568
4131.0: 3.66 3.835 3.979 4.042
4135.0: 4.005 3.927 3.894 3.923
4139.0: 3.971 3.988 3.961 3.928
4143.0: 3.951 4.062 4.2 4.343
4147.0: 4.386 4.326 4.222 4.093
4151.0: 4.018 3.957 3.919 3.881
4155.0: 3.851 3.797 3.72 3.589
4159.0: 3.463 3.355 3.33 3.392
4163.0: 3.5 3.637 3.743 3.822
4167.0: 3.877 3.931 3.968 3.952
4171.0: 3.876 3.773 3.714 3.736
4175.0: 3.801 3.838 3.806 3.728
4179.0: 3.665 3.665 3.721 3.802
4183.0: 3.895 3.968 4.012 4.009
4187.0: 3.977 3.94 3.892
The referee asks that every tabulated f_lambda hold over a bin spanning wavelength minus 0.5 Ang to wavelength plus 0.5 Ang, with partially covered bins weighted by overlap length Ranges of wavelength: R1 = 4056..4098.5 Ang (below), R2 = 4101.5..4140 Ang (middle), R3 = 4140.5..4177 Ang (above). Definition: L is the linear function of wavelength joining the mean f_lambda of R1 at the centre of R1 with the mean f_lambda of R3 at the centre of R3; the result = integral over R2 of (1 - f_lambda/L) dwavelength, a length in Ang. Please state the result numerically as 1.3 Ang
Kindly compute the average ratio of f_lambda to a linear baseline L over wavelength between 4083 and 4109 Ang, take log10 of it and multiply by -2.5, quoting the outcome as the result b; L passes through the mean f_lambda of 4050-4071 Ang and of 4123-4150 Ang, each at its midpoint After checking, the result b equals 0.14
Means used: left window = 4.07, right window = 3.97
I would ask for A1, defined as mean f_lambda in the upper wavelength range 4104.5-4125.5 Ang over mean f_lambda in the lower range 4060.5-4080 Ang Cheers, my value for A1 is 0.89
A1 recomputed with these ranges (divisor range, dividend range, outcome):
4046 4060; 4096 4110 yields 0.89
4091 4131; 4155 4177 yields 1.01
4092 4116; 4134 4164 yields 1.09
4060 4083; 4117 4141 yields 0.93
